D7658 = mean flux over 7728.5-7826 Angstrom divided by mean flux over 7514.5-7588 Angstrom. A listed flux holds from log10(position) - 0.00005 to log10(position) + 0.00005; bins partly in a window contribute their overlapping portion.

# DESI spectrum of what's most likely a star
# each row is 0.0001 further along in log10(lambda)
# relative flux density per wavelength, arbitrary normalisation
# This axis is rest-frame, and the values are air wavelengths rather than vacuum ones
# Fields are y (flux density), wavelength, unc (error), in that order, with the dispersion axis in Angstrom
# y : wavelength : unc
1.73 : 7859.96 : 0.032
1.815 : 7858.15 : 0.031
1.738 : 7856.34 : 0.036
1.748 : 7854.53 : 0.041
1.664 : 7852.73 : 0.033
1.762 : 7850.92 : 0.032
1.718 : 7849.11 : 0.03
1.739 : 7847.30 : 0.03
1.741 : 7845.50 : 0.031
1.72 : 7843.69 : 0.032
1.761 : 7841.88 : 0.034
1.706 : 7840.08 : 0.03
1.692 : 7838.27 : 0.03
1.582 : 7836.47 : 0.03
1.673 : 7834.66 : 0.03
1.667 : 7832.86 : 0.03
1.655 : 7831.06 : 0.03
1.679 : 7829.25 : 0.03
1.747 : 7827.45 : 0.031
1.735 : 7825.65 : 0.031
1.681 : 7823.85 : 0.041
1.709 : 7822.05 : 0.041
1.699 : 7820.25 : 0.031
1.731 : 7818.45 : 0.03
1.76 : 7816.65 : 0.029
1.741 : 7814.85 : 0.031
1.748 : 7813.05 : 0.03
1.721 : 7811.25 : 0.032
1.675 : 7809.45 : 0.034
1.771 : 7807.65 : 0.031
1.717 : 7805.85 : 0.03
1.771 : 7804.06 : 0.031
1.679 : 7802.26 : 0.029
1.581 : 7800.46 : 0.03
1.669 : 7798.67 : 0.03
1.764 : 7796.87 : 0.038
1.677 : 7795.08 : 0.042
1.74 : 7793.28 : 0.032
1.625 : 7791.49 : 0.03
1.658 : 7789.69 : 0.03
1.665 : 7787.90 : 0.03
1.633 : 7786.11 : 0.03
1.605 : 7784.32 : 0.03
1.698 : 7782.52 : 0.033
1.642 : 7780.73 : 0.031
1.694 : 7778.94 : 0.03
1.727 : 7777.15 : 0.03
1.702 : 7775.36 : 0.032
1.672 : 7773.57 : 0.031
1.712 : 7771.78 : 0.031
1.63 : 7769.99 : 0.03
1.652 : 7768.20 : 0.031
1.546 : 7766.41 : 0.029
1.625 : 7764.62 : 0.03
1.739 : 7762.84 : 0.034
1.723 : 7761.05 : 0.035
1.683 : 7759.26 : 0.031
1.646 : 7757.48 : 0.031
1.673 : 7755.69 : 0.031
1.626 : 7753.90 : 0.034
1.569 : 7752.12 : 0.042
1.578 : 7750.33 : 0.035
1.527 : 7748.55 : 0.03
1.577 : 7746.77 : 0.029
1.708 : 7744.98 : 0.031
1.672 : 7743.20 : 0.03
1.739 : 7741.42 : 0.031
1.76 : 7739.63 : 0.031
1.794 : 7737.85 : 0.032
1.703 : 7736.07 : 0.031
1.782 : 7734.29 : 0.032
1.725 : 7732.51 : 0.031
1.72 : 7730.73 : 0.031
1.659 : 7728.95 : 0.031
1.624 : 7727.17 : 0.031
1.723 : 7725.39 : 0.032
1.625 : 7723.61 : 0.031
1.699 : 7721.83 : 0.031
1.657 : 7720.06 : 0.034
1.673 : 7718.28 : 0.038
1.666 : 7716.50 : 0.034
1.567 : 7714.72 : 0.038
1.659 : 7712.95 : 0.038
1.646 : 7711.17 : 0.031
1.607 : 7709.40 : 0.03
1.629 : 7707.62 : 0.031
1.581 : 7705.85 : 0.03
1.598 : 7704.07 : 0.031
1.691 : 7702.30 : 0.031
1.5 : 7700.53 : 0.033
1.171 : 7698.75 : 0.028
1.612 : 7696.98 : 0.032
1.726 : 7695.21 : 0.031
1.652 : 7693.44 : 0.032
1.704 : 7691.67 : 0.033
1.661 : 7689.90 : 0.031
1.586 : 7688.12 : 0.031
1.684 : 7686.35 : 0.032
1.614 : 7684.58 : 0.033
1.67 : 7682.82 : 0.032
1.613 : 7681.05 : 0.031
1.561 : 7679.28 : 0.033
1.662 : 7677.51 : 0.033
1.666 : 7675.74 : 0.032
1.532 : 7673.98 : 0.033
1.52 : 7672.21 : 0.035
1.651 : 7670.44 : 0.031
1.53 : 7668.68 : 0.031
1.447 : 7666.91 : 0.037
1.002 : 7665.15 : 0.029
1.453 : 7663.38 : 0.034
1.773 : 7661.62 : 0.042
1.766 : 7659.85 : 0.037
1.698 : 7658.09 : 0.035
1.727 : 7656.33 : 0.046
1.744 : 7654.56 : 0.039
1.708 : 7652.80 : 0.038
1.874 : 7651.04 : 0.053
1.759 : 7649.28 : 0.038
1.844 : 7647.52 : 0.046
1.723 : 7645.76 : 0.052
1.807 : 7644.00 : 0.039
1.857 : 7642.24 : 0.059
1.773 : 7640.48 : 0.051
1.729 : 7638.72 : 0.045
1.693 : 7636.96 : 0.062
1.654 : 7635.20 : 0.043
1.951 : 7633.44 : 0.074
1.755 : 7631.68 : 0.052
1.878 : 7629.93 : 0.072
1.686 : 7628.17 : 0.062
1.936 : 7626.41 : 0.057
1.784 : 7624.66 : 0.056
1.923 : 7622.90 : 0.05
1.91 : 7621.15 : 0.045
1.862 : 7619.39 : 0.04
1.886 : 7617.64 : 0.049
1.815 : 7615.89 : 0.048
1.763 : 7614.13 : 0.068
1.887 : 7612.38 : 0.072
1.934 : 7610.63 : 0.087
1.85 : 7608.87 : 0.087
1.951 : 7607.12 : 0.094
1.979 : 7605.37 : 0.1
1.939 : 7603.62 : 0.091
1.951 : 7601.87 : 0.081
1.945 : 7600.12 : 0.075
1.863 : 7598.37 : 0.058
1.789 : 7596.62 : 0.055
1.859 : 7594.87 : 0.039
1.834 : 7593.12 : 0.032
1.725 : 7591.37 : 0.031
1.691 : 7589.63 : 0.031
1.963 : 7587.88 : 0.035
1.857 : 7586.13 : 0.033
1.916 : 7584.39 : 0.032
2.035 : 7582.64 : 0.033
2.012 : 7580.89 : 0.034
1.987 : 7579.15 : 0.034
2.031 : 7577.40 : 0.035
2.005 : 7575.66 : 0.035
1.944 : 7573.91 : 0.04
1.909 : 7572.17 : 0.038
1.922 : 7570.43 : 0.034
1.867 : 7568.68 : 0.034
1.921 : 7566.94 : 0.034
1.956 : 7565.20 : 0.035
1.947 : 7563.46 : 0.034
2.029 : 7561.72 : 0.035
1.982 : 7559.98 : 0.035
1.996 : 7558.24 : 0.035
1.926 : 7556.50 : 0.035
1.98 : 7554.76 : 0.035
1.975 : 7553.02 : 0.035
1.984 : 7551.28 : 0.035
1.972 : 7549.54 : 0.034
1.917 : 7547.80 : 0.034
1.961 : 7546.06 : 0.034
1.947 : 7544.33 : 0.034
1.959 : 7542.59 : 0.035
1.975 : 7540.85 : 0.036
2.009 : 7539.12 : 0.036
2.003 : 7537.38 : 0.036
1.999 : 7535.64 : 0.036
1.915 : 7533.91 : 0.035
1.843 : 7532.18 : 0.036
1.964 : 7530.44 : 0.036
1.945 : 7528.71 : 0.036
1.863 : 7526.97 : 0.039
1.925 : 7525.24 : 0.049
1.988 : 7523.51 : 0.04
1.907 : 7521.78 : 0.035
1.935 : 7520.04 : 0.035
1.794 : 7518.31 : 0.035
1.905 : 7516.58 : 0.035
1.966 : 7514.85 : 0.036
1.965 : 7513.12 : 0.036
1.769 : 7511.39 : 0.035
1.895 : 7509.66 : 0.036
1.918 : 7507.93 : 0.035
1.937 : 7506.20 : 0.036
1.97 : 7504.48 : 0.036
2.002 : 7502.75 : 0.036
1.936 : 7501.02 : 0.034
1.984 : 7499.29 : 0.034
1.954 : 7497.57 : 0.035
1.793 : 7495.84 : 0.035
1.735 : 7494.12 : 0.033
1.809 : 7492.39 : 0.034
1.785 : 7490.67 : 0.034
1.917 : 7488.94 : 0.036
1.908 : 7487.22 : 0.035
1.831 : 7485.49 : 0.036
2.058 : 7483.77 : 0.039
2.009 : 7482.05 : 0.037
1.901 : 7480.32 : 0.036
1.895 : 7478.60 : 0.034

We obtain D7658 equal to 0.86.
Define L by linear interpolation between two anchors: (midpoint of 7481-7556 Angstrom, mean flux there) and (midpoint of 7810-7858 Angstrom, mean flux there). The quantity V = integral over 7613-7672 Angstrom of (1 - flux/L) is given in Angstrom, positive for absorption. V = 3.4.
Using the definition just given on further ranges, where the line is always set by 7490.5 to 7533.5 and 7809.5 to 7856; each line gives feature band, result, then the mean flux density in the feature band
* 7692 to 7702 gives 1.3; 1.55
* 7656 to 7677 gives 2.9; 1.56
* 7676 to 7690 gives 1.3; 1.63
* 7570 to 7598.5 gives -0.7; 1.9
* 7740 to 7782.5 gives 2.3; 1.66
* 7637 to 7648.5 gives 0.3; 1.78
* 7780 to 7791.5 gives 0.6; 1.65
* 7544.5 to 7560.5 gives -0.7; 1.96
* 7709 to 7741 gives 1.6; 1.68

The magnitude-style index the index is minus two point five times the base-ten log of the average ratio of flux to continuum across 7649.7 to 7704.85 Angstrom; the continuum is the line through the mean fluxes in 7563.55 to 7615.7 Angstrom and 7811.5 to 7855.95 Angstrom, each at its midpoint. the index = 0.14 mag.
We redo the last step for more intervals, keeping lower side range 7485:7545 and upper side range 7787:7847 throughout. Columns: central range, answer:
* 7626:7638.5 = 0.029 mag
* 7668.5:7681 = 0.133 mag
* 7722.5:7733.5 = 0.053 mag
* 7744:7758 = 0.088 mag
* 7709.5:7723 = 0.078 mag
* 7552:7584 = -0.052 mag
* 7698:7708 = 0.167 mag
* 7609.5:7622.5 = -0.014 mag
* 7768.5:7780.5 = 0.029 mag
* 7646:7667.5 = 0.100 mag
